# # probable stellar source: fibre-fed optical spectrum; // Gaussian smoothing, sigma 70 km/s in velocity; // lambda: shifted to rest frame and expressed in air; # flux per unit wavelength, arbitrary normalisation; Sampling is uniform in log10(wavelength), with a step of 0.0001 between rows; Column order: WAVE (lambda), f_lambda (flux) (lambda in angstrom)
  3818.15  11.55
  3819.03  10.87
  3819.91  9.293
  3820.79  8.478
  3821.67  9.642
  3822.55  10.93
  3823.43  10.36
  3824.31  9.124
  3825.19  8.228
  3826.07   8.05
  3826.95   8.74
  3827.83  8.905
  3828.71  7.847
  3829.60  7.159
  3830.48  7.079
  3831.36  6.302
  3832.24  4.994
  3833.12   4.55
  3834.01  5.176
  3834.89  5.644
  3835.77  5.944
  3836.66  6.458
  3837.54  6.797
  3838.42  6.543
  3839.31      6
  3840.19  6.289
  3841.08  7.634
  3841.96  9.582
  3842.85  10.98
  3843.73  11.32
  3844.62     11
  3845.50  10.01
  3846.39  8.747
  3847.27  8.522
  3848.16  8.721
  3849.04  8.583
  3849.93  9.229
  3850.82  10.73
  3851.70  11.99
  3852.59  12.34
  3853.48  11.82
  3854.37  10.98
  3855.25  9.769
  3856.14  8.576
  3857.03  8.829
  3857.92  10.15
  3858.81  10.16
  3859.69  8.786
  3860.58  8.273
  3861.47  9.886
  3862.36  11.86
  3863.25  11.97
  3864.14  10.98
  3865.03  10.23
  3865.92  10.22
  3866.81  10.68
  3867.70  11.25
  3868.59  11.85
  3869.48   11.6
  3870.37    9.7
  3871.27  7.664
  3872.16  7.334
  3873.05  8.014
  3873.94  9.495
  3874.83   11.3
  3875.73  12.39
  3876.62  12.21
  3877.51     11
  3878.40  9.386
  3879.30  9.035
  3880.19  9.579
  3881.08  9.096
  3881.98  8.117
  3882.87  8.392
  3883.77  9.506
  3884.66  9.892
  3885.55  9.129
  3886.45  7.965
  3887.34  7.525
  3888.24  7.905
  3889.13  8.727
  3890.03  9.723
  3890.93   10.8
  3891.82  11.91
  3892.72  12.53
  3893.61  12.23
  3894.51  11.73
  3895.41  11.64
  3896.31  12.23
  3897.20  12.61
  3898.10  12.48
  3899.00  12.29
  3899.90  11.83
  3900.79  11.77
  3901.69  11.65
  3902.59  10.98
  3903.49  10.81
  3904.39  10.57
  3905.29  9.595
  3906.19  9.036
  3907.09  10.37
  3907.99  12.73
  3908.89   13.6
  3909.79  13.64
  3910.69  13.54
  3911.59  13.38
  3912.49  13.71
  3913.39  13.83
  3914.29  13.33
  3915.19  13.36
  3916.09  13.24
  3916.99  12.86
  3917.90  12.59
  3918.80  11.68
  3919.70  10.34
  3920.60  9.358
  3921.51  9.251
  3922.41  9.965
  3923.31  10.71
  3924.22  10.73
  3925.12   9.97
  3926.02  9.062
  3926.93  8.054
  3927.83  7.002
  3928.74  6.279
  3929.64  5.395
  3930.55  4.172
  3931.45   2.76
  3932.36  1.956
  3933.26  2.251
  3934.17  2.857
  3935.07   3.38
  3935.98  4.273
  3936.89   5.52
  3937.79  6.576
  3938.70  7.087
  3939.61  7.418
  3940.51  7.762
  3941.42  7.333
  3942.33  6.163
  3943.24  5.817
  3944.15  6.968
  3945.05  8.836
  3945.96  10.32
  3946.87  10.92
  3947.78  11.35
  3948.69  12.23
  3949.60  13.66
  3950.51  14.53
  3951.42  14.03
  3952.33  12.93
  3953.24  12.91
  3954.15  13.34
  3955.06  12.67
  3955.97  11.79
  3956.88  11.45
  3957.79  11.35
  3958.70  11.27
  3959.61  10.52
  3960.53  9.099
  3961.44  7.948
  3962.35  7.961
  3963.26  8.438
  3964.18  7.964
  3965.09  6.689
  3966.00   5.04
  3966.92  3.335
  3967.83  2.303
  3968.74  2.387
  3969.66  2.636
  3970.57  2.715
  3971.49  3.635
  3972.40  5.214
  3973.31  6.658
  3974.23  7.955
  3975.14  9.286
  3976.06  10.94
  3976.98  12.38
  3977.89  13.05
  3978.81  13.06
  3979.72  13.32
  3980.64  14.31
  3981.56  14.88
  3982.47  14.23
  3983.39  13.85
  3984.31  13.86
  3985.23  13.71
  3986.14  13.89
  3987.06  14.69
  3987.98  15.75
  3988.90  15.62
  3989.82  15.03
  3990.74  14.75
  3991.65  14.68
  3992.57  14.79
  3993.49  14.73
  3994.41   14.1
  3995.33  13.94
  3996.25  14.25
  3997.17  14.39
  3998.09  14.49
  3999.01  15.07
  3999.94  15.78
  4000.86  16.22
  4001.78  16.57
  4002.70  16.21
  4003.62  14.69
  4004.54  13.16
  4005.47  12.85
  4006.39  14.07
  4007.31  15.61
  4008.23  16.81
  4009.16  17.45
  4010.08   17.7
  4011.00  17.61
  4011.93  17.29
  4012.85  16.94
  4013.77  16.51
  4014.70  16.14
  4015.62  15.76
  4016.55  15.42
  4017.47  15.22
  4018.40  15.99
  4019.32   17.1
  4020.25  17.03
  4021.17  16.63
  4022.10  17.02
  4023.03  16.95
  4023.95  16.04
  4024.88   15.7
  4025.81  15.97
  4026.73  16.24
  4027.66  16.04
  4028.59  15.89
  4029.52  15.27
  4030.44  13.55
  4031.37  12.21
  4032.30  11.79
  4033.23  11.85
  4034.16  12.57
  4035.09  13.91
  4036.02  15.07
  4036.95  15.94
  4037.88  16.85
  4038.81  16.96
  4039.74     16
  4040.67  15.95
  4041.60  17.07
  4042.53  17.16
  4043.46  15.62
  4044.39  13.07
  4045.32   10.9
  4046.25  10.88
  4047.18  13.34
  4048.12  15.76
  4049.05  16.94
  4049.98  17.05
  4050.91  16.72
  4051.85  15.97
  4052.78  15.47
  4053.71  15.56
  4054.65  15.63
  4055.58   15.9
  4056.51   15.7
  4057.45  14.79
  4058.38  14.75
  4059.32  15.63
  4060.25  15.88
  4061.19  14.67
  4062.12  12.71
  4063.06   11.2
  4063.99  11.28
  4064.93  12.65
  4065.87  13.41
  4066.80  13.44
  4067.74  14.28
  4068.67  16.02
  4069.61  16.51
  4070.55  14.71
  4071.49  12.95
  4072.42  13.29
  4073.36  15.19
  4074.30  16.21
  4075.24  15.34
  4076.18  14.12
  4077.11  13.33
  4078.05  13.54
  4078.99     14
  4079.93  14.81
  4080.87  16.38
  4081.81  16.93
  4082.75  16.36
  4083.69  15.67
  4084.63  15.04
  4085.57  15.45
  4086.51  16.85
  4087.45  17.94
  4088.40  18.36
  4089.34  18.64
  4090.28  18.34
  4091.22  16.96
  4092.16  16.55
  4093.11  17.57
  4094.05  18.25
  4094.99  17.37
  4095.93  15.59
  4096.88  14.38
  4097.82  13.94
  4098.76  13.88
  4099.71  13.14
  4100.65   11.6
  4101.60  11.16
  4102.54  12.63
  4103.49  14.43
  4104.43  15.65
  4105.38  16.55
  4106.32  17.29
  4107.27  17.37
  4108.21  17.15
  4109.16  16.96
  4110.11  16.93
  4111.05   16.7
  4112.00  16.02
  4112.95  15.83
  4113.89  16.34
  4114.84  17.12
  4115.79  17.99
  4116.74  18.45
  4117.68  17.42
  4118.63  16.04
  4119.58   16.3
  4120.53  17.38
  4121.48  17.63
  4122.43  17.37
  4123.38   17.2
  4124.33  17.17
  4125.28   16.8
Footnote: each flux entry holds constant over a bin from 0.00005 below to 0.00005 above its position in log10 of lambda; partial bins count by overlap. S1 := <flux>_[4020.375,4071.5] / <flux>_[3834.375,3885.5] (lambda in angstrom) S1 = 1.57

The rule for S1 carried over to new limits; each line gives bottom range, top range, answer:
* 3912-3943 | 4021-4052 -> 1.84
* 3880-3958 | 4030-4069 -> 1.47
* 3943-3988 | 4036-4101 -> 1.50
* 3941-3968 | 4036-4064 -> 1.55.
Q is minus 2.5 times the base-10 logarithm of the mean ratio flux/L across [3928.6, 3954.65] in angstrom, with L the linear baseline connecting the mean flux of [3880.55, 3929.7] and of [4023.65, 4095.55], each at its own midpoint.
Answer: 0.44 mag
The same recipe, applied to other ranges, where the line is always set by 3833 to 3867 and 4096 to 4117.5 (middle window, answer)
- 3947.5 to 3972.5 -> 0.304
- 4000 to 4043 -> -0.169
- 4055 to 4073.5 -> 0.019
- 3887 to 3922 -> -0.104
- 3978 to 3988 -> -0.128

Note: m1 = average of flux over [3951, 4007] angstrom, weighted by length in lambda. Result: 11.6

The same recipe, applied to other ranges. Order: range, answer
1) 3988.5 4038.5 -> 15.4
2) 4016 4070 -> 15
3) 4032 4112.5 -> 15.2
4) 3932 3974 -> 7.87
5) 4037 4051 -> 15.3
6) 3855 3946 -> 9.64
